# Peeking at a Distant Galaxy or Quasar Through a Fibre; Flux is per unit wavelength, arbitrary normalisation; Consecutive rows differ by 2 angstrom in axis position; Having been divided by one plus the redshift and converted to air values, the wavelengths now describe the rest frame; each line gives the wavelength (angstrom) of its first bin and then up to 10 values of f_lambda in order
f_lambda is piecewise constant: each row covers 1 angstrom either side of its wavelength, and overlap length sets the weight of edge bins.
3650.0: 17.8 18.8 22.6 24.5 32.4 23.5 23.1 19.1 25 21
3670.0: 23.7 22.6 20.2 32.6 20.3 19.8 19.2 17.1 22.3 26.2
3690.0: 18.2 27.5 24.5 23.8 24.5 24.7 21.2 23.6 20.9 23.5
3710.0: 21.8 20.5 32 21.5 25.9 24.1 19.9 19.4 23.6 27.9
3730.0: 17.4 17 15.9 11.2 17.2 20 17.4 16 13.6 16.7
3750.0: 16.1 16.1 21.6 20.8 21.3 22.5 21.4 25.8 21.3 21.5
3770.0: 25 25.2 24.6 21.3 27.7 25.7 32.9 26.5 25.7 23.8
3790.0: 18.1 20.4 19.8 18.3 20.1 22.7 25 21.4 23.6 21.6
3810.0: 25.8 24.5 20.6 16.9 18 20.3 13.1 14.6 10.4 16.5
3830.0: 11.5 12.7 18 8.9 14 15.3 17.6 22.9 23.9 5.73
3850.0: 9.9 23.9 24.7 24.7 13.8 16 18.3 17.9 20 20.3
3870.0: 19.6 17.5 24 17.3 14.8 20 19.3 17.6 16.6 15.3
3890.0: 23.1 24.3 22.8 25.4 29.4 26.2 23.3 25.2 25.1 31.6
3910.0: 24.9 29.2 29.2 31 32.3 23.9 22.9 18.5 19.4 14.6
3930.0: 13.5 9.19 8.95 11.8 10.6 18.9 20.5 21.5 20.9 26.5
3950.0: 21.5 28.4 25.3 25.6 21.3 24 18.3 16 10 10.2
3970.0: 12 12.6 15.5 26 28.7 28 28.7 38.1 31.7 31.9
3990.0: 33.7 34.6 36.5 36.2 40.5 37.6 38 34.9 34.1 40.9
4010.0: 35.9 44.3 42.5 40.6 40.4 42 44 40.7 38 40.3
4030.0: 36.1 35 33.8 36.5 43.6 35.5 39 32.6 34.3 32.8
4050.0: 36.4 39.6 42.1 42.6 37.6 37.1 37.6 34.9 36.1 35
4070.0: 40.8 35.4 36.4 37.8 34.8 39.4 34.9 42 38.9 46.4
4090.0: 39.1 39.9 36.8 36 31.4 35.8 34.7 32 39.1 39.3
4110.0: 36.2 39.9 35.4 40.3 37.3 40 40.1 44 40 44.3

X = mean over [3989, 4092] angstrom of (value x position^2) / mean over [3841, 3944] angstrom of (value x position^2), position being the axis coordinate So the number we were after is 2.0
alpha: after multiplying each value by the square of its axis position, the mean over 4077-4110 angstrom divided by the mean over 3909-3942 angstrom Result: 2.05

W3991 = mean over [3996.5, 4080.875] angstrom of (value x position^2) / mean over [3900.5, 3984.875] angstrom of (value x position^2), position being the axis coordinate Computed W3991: 1.9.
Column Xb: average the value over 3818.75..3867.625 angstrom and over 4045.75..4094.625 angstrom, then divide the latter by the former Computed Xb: 2.30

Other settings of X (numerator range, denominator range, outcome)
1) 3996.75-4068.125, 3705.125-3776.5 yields 2.13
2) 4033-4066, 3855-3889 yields 2.21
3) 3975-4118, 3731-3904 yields 2.10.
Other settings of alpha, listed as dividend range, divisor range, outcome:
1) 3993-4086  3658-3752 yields 2.11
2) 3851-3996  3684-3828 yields 1.13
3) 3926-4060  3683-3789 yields 1.56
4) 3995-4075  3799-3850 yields 2.40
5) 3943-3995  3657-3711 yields 1.22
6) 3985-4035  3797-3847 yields 2.26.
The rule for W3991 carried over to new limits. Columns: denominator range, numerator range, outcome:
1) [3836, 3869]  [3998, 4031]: 2.41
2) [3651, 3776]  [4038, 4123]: 2.09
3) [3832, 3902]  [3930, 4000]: 1.28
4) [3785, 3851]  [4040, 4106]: 2.33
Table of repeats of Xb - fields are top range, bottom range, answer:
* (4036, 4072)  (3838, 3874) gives 2.03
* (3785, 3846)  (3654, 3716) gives 0.81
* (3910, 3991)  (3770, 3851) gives 1.11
